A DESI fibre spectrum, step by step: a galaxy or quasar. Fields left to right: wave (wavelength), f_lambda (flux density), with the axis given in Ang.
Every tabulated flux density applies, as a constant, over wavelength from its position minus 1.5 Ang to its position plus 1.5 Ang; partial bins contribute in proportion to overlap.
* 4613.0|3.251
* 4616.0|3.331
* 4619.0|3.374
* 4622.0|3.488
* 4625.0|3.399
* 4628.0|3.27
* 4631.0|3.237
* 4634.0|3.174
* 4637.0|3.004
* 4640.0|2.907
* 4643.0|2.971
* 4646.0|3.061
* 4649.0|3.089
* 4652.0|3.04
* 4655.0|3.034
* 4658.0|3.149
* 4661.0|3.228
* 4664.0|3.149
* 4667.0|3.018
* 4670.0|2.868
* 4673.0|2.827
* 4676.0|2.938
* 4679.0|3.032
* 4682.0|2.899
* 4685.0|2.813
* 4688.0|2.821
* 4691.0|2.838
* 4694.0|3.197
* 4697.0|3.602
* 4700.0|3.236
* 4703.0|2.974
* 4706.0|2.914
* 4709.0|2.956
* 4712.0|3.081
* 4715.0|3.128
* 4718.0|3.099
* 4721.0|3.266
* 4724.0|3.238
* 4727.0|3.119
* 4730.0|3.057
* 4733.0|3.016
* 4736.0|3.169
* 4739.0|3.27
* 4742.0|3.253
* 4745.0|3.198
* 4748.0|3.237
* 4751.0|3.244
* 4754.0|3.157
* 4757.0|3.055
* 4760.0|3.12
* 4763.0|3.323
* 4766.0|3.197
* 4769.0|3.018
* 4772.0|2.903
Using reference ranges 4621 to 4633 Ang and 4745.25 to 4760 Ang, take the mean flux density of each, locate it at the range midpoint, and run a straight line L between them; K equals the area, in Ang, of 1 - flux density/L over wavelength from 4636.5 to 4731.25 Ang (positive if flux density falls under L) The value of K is 6.1 Ang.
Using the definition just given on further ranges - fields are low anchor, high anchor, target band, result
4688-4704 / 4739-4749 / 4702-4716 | 0.71 Ang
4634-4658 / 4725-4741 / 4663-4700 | 0.81 Ang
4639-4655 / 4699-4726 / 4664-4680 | 0.50 Ang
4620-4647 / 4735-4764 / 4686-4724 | 1.14 Ang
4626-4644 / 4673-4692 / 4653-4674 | -0.49 Ang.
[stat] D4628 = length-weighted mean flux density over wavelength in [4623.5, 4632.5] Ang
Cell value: 3.3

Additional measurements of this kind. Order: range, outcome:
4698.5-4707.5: 3.04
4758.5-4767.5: 3.21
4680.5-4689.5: 2.84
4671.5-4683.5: 2.92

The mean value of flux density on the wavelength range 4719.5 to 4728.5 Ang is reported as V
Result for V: 3.21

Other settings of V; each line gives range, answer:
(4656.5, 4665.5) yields 3.18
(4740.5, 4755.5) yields 3.22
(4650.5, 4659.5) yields 3.07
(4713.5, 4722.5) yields 3.16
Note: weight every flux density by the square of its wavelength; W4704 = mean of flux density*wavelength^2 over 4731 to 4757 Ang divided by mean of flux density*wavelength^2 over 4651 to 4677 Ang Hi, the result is 1.09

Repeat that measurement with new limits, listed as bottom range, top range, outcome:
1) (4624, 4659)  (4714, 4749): 1.06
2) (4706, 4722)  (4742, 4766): 1.05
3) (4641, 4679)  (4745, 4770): 1.09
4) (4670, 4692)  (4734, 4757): 1.14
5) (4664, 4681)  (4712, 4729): 1.09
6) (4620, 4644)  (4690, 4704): 1.03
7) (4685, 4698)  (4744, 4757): 1.07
